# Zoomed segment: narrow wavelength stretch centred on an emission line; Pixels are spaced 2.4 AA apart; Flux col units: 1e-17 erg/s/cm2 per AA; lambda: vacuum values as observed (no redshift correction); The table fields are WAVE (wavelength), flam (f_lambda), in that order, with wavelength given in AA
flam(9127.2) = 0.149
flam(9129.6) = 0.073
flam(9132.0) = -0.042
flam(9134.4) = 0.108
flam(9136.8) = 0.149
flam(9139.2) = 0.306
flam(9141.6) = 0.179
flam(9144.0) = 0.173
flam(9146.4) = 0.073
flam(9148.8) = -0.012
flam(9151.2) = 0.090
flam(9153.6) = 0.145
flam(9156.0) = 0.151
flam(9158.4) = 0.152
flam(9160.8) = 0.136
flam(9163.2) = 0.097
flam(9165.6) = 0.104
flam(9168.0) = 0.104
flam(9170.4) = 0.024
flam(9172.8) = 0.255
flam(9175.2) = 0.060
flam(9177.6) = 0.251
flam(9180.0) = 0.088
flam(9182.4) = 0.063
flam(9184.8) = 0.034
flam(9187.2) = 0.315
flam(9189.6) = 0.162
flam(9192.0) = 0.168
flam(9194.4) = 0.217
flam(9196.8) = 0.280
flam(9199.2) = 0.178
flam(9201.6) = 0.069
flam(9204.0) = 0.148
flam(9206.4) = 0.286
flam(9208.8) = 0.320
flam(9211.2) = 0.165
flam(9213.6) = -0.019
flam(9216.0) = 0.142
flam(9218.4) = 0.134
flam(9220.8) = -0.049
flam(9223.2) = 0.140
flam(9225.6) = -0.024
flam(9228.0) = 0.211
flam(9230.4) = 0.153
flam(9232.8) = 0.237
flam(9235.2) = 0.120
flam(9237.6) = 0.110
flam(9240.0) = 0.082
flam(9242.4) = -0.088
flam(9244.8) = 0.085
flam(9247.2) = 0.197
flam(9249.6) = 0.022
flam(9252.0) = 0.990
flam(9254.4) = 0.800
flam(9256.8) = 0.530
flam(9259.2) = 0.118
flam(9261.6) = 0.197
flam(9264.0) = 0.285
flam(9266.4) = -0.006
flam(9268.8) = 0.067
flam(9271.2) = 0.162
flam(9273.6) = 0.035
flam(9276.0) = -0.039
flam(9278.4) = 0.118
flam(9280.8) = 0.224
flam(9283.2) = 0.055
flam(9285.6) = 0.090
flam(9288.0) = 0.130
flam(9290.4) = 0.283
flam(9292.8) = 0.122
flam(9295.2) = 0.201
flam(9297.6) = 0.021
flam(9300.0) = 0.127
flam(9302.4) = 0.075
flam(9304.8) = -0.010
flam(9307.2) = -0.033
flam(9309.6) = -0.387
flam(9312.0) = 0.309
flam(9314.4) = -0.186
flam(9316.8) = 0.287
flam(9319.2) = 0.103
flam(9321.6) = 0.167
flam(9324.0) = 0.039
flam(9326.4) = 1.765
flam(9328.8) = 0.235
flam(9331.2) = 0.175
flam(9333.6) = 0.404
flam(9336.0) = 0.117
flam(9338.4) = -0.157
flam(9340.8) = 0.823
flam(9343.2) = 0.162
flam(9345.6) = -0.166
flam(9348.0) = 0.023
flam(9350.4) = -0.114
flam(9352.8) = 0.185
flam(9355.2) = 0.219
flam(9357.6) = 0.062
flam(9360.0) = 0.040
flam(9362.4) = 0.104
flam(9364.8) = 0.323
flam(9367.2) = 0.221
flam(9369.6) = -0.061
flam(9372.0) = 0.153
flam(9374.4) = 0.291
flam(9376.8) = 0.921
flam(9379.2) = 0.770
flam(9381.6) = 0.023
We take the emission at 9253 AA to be H-beta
